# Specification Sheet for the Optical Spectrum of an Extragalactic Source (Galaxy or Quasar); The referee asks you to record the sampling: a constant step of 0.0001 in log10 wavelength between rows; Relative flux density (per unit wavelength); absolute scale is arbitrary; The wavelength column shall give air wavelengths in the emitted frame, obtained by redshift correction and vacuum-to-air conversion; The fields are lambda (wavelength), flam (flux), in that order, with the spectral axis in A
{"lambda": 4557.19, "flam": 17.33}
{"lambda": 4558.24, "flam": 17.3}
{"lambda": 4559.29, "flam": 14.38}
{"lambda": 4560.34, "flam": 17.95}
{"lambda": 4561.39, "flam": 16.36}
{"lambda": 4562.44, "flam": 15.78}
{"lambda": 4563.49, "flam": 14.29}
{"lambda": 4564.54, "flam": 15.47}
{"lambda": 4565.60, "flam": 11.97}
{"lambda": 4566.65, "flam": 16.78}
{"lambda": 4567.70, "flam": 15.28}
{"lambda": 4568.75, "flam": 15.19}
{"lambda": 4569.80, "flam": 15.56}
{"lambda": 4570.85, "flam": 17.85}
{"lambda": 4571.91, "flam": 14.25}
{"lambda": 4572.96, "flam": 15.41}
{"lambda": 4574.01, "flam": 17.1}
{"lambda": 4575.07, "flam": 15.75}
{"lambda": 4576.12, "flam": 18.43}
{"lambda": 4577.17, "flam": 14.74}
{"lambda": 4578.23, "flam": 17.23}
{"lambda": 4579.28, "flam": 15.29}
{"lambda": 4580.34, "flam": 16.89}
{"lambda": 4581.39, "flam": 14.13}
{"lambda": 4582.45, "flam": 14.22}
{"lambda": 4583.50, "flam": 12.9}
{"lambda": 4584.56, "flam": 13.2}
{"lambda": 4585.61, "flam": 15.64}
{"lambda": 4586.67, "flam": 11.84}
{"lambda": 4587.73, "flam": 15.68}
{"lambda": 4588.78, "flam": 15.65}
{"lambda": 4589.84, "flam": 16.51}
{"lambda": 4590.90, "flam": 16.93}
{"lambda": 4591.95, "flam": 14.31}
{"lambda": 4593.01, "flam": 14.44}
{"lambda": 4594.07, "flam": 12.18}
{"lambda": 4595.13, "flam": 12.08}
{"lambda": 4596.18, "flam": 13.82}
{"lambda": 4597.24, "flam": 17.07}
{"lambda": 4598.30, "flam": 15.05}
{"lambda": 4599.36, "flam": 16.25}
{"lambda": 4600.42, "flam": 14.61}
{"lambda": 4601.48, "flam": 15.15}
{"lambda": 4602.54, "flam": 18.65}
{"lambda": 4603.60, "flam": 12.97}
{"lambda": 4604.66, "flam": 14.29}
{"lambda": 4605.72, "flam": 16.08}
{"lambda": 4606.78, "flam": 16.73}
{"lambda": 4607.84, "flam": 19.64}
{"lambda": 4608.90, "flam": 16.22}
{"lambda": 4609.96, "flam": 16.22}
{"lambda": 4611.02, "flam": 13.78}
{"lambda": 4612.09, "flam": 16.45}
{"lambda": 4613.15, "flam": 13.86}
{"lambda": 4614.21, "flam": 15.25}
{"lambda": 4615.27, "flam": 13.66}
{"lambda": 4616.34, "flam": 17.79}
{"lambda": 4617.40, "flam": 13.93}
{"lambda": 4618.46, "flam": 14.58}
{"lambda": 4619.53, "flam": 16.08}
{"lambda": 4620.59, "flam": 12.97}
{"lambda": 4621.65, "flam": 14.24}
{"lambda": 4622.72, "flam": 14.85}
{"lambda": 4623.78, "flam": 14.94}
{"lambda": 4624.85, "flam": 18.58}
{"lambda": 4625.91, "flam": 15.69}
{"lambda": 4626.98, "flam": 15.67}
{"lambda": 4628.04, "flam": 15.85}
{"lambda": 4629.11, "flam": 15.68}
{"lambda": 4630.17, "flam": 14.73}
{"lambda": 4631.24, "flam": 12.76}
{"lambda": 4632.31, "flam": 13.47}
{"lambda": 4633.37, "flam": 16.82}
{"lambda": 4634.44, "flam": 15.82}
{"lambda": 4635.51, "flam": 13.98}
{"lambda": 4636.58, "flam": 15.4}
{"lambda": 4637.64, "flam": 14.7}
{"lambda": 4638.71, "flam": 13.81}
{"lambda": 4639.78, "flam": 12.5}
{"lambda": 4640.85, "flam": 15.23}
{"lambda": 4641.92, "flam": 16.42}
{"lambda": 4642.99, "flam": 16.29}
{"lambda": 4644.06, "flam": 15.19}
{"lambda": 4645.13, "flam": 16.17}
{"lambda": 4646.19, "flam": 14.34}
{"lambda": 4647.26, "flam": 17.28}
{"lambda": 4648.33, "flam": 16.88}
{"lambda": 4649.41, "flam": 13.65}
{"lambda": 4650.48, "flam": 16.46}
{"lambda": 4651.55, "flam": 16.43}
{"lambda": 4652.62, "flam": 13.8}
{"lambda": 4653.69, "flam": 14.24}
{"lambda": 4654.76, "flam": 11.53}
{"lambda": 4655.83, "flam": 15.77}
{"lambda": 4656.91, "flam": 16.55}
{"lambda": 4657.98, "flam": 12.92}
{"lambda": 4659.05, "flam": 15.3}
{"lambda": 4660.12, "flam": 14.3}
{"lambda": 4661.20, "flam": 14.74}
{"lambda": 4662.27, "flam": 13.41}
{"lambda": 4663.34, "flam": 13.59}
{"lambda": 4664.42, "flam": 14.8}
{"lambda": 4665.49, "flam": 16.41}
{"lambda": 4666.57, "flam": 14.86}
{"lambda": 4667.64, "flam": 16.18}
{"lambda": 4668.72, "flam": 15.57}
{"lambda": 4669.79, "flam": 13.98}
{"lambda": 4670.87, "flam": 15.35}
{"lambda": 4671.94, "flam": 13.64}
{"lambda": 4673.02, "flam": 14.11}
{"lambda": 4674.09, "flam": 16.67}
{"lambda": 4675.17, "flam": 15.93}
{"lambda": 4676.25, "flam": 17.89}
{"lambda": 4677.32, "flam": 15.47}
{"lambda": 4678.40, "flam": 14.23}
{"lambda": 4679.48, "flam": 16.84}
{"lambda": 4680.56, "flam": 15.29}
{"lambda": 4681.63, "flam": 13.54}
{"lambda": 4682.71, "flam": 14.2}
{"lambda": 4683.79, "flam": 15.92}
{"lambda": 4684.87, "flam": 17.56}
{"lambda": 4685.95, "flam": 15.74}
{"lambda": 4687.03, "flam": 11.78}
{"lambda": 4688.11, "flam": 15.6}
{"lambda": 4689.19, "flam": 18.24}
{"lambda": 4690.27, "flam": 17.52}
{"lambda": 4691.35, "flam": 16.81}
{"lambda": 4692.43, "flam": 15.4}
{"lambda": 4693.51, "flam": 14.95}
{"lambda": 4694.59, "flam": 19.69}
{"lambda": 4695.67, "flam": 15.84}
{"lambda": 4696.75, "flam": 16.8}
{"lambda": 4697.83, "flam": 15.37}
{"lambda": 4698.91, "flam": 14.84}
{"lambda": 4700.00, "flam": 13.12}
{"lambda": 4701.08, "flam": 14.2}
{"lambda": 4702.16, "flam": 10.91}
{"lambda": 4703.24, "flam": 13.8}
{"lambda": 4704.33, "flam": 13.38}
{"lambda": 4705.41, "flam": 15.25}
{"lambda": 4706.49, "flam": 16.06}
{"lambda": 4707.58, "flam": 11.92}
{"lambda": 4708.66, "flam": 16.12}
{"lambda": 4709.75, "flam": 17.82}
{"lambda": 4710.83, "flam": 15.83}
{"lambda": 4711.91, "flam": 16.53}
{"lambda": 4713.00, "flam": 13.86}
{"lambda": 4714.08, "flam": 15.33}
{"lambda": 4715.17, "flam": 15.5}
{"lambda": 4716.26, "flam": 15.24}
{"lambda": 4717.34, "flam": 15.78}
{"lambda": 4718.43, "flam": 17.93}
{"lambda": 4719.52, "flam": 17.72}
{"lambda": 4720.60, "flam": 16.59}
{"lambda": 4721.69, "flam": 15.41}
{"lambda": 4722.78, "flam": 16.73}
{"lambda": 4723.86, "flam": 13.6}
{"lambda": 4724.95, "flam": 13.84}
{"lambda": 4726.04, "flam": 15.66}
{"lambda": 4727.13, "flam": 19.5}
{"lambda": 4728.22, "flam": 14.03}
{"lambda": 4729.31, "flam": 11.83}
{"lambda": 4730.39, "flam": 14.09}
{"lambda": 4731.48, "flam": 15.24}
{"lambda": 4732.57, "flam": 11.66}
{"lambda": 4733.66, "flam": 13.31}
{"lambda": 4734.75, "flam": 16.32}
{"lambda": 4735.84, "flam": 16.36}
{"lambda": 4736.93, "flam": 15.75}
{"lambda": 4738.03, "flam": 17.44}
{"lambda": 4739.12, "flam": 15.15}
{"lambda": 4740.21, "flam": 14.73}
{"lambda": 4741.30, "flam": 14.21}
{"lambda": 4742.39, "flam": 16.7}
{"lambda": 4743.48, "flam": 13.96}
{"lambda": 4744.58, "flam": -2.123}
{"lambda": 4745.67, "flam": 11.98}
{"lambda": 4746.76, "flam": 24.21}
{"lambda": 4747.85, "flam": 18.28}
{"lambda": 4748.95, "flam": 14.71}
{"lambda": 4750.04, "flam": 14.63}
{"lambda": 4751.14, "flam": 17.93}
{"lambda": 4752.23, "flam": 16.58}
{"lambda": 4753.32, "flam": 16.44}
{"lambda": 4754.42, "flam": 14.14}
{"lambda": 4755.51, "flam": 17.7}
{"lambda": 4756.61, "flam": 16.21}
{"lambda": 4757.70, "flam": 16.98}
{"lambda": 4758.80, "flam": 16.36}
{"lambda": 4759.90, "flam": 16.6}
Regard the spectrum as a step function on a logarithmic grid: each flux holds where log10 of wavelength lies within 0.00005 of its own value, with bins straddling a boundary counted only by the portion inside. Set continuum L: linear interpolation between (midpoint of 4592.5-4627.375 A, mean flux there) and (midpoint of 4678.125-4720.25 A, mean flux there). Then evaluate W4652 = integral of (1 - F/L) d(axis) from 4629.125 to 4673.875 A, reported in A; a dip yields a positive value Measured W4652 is 1.4 A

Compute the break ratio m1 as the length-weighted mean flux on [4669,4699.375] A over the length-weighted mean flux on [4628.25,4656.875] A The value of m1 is 1.0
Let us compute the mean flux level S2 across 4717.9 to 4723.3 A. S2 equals 16.9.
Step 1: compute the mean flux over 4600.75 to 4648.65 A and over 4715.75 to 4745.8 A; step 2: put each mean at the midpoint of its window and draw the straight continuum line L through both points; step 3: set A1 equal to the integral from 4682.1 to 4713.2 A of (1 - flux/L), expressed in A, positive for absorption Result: -1.05 A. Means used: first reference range 15.4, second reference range 14.6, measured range 15.4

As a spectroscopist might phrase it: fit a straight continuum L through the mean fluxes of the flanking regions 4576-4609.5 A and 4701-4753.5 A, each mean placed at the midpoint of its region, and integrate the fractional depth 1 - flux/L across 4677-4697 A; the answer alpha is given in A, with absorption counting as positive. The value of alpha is -0.98 A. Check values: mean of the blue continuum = 15.2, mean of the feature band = 15.9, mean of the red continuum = 15.1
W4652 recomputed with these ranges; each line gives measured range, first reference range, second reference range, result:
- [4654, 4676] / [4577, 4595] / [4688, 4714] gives 0.6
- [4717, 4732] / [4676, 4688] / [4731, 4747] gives -1.2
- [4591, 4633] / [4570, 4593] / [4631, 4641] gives -0.8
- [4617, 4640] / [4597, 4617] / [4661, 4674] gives 0.7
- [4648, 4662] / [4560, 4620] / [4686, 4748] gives 0.4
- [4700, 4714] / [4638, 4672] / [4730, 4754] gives 0.3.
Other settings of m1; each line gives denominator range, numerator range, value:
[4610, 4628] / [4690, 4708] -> 0.99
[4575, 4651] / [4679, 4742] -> 1.01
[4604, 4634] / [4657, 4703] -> 0.99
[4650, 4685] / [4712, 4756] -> 1.01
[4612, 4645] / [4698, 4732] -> 1.00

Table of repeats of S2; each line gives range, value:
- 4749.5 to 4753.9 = 16.4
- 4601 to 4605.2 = 15.3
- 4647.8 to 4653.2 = 15.4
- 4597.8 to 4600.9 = 15.3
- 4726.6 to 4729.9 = 15.1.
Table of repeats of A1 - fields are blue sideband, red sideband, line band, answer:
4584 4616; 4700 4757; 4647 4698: -0.9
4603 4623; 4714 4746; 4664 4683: -0.4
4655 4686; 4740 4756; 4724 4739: 0.0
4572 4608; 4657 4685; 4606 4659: -0.2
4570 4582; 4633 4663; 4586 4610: 0.6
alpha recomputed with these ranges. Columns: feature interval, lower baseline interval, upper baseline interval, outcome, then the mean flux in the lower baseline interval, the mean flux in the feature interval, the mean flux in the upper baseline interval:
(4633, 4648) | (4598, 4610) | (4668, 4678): 0.38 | 16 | 15.3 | 15.4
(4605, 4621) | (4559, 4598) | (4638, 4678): -0.43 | 15.2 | 15.6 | 15.1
